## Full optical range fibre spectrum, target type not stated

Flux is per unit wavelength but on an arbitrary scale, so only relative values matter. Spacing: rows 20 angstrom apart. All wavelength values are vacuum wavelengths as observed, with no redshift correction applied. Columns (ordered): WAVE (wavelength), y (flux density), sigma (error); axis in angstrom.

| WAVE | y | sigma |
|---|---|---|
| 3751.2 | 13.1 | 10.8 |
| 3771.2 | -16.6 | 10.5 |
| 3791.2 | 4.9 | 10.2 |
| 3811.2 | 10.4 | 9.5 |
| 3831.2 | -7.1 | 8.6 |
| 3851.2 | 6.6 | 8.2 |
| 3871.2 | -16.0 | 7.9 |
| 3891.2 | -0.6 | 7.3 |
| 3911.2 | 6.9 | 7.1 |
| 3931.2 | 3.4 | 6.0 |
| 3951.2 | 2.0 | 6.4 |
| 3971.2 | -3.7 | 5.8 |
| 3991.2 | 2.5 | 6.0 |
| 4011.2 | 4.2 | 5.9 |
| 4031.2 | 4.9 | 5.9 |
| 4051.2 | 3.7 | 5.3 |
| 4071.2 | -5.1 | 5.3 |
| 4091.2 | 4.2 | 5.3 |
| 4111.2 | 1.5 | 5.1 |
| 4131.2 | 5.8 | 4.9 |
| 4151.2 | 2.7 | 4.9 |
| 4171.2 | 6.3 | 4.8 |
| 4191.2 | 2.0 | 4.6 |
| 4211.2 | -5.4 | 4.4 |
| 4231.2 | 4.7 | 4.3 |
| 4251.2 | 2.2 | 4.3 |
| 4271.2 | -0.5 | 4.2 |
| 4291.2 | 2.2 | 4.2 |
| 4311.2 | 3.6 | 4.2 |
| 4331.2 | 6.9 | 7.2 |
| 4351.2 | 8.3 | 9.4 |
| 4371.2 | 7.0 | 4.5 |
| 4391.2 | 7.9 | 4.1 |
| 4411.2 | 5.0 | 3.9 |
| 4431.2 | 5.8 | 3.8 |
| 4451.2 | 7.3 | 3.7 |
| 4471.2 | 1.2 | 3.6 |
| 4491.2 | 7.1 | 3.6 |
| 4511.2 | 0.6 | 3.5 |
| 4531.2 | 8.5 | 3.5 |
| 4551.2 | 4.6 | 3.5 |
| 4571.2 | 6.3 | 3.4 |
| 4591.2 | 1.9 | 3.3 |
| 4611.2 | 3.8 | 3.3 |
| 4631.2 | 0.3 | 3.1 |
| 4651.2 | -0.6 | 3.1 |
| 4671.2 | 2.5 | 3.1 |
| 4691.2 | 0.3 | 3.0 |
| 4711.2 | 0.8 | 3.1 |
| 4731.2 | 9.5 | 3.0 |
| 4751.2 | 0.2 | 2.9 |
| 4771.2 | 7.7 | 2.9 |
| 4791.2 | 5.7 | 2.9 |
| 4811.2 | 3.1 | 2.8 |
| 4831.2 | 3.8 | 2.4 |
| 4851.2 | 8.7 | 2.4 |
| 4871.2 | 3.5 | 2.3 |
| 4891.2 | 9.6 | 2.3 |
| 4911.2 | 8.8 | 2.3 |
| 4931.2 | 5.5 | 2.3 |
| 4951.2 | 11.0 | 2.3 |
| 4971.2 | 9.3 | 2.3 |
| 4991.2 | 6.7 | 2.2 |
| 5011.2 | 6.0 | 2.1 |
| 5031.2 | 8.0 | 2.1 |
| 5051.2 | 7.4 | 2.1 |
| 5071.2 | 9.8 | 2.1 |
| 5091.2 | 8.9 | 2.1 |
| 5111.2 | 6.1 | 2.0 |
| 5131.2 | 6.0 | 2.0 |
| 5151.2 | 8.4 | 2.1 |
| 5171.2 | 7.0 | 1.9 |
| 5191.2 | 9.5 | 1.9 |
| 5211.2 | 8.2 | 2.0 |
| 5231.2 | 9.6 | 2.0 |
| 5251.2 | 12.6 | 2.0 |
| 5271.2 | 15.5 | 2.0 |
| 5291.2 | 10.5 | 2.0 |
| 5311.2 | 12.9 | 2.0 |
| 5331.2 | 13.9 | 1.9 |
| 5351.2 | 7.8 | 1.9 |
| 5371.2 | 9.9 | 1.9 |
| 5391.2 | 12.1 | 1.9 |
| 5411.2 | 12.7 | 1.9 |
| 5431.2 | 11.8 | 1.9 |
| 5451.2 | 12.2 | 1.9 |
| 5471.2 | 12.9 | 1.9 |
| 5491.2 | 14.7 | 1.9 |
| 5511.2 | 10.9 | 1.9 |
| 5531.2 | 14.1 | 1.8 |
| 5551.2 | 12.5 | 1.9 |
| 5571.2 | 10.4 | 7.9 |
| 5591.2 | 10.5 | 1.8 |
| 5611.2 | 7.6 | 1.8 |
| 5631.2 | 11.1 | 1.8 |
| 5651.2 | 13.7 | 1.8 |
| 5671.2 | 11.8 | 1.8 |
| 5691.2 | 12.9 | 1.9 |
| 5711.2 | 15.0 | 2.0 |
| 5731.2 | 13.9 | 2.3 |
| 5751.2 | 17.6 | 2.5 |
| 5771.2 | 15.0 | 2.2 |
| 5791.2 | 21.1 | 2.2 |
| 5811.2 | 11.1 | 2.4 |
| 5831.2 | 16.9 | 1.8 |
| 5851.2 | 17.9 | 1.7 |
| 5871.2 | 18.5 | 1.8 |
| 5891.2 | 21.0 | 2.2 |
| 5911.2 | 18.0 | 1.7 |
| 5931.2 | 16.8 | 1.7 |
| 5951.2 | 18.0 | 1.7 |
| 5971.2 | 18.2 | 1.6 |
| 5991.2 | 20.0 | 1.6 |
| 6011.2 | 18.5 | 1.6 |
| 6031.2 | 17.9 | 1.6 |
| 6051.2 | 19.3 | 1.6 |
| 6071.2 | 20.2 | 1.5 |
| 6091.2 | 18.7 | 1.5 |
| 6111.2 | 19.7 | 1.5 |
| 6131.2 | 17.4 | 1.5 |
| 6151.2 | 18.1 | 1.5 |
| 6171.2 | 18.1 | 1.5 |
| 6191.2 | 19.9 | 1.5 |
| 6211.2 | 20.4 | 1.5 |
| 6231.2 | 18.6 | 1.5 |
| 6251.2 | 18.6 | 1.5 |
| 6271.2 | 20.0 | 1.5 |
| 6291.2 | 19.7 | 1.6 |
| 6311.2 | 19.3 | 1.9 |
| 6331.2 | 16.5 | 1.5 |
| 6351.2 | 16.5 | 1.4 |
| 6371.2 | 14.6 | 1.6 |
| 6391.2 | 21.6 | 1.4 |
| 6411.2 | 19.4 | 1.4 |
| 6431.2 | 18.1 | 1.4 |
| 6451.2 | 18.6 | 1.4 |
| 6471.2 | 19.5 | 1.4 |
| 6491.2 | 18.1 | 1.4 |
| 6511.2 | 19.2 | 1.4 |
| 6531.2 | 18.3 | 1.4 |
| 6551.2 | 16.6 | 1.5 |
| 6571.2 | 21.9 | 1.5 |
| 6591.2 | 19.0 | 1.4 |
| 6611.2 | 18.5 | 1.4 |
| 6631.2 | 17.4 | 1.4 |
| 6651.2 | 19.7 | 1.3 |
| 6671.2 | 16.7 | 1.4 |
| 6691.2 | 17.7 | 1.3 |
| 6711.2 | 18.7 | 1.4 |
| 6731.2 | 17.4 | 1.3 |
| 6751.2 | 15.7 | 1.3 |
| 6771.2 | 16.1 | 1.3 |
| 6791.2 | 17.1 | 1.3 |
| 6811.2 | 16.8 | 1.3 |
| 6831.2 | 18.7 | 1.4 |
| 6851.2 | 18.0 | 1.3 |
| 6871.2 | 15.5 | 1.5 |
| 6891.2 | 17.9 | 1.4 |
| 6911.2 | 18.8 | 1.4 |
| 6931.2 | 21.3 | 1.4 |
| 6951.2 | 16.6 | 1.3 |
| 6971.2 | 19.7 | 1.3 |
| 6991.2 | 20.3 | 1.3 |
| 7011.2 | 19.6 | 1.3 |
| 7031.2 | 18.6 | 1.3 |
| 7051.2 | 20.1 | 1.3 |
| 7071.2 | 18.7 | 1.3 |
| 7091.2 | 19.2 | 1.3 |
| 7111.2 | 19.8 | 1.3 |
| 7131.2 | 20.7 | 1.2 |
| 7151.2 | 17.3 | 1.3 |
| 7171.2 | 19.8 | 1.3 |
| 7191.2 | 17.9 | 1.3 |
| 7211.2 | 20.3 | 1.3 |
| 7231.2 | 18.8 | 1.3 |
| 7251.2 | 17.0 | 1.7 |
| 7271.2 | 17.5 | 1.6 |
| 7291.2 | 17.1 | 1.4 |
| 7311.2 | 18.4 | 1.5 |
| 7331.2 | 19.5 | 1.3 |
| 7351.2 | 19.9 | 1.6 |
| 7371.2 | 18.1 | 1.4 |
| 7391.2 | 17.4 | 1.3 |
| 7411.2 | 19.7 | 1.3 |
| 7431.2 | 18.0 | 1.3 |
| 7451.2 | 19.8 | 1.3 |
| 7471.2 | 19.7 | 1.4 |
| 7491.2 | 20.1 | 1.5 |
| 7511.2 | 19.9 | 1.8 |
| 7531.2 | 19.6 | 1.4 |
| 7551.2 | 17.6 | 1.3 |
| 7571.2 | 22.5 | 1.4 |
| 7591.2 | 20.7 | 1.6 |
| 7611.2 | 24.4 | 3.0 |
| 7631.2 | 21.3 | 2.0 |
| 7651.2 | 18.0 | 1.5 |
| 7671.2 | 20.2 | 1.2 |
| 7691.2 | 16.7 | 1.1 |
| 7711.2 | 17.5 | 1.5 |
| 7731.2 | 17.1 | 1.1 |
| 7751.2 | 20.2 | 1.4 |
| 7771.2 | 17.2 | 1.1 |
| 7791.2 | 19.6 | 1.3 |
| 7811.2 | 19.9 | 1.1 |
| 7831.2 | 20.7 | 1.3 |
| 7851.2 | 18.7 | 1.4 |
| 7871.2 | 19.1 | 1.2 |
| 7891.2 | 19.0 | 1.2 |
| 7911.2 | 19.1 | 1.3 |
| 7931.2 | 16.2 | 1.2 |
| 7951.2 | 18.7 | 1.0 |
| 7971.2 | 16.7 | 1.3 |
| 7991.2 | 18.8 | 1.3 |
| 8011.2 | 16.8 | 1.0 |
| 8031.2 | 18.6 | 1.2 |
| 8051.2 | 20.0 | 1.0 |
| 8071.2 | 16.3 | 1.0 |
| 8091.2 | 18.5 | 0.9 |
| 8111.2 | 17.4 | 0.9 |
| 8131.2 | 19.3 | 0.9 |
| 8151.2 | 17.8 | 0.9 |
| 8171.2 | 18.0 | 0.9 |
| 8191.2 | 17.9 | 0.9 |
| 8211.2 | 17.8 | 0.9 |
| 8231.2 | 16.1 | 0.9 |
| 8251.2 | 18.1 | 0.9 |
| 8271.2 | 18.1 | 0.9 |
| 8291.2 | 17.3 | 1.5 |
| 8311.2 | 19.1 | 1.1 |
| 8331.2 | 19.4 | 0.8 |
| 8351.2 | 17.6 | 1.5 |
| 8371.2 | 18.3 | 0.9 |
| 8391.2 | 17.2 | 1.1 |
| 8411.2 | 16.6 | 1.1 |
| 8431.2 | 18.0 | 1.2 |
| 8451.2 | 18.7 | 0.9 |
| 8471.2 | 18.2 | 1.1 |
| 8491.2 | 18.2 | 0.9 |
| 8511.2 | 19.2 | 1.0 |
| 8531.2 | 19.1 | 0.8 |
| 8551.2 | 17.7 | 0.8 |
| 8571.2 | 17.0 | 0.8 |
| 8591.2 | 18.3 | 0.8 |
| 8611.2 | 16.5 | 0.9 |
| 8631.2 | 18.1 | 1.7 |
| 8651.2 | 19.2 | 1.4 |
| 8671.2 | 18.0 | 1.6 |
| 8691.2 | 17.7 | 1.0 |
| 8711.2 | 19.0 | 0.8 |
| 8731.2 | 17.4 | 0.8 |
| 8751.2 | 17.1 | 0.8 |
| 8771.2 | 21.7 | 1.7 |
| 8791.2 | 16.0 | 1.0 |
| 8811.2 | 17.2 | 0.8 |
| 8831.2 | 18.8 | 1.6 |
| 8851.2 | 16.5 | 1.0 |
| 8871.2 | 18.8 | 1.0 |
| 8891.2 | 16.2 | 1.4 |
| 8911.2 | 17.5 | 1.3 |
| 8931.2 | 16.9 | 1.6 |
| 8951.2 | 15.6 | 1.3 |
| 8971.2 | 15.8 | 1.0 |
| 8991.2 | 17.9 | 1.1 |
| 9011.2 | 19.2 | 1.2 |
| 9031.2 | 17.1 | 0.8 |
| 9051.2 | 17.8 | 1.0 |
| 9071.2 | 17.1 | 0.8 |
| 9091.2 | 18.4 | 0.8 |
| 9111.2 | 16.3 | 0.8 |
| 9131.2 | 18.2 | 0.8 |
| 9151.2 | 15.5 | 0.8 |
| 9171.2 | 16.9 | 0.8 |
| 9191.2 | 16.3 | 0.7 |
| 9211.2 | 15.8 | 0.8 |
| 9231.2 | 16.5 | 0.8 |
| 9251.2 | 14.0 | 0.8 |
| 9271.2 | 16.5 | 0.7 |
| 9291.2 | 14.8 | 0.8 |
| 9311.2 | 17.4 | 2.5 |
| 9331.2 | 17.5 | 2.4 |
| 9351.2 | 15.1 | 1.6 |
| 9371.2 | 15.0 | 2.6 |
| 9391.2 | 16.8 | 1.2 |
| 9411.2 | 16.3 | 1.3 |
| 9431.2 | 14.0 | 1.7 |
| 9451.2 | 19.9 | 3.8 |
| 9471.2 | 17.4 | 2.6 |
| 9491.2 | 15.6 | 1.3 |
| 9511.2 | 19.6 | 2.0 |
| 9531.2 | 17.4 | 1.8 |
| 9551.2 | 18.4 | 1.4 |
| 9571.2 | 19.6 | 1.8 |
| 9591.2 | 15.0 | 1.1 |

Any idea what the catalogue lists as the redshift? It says 0.304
